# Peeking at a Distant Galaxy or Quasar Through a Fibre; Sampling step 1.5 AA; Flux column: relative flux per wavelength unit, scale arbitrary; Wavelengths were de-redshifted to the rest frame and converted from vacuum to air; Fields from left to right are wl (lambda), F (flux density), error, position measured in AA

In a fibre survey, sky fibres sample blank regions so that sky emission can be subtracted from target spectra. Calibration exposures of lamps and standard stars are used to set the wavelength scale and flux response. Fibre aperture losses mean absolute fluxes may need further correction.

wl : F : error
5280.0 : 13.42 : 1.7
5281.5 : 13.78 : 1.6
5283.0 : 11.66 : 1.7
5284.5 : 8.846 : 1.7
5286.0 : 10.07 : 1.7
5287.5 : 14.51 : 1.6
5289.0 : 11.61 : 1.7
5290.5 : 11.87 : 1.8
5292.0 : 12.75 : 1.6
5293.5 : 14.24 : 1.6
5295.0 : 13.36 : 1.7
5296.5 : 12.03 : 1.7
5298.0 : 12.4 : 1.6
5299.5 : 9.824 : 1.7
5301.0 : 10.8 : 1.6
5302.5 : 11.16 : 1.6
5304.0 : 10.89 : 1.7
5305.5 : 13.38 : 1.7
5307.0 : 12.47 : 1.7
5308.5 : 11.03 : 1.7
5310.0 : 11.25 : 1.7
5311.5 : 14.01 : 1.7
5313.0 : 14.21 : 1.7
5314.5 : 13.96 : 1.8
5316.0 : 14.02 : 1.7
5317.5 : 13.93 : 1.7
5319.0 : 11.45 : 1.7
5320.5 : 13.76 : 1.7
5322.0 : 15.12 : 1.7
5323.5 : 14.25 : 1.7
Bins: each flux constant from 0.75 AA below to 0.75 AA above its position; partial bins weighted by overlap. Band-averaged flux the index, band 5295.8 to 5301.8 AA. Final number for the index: 11.3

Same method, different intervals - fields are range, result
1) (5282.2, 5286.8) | 10.3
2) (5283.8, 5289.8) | 11.3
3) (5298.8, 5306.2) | 11.2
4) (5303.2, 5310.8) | 11.8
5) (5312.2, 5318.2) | 14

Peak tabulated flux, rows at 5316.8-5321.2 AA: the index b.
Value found 13.93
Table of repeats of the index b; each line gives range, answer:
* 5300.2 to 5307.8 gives 13.38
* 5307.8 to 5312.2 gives 14.01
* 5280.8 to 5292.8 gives 14.51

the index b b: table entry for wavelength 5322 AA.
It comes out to 15.12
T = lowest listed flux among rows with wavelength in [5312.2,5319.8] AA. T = 11.45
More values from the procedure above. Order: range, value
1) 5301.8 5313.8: 10.89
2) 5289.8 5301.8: 9.824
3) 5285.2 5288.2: 10.07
